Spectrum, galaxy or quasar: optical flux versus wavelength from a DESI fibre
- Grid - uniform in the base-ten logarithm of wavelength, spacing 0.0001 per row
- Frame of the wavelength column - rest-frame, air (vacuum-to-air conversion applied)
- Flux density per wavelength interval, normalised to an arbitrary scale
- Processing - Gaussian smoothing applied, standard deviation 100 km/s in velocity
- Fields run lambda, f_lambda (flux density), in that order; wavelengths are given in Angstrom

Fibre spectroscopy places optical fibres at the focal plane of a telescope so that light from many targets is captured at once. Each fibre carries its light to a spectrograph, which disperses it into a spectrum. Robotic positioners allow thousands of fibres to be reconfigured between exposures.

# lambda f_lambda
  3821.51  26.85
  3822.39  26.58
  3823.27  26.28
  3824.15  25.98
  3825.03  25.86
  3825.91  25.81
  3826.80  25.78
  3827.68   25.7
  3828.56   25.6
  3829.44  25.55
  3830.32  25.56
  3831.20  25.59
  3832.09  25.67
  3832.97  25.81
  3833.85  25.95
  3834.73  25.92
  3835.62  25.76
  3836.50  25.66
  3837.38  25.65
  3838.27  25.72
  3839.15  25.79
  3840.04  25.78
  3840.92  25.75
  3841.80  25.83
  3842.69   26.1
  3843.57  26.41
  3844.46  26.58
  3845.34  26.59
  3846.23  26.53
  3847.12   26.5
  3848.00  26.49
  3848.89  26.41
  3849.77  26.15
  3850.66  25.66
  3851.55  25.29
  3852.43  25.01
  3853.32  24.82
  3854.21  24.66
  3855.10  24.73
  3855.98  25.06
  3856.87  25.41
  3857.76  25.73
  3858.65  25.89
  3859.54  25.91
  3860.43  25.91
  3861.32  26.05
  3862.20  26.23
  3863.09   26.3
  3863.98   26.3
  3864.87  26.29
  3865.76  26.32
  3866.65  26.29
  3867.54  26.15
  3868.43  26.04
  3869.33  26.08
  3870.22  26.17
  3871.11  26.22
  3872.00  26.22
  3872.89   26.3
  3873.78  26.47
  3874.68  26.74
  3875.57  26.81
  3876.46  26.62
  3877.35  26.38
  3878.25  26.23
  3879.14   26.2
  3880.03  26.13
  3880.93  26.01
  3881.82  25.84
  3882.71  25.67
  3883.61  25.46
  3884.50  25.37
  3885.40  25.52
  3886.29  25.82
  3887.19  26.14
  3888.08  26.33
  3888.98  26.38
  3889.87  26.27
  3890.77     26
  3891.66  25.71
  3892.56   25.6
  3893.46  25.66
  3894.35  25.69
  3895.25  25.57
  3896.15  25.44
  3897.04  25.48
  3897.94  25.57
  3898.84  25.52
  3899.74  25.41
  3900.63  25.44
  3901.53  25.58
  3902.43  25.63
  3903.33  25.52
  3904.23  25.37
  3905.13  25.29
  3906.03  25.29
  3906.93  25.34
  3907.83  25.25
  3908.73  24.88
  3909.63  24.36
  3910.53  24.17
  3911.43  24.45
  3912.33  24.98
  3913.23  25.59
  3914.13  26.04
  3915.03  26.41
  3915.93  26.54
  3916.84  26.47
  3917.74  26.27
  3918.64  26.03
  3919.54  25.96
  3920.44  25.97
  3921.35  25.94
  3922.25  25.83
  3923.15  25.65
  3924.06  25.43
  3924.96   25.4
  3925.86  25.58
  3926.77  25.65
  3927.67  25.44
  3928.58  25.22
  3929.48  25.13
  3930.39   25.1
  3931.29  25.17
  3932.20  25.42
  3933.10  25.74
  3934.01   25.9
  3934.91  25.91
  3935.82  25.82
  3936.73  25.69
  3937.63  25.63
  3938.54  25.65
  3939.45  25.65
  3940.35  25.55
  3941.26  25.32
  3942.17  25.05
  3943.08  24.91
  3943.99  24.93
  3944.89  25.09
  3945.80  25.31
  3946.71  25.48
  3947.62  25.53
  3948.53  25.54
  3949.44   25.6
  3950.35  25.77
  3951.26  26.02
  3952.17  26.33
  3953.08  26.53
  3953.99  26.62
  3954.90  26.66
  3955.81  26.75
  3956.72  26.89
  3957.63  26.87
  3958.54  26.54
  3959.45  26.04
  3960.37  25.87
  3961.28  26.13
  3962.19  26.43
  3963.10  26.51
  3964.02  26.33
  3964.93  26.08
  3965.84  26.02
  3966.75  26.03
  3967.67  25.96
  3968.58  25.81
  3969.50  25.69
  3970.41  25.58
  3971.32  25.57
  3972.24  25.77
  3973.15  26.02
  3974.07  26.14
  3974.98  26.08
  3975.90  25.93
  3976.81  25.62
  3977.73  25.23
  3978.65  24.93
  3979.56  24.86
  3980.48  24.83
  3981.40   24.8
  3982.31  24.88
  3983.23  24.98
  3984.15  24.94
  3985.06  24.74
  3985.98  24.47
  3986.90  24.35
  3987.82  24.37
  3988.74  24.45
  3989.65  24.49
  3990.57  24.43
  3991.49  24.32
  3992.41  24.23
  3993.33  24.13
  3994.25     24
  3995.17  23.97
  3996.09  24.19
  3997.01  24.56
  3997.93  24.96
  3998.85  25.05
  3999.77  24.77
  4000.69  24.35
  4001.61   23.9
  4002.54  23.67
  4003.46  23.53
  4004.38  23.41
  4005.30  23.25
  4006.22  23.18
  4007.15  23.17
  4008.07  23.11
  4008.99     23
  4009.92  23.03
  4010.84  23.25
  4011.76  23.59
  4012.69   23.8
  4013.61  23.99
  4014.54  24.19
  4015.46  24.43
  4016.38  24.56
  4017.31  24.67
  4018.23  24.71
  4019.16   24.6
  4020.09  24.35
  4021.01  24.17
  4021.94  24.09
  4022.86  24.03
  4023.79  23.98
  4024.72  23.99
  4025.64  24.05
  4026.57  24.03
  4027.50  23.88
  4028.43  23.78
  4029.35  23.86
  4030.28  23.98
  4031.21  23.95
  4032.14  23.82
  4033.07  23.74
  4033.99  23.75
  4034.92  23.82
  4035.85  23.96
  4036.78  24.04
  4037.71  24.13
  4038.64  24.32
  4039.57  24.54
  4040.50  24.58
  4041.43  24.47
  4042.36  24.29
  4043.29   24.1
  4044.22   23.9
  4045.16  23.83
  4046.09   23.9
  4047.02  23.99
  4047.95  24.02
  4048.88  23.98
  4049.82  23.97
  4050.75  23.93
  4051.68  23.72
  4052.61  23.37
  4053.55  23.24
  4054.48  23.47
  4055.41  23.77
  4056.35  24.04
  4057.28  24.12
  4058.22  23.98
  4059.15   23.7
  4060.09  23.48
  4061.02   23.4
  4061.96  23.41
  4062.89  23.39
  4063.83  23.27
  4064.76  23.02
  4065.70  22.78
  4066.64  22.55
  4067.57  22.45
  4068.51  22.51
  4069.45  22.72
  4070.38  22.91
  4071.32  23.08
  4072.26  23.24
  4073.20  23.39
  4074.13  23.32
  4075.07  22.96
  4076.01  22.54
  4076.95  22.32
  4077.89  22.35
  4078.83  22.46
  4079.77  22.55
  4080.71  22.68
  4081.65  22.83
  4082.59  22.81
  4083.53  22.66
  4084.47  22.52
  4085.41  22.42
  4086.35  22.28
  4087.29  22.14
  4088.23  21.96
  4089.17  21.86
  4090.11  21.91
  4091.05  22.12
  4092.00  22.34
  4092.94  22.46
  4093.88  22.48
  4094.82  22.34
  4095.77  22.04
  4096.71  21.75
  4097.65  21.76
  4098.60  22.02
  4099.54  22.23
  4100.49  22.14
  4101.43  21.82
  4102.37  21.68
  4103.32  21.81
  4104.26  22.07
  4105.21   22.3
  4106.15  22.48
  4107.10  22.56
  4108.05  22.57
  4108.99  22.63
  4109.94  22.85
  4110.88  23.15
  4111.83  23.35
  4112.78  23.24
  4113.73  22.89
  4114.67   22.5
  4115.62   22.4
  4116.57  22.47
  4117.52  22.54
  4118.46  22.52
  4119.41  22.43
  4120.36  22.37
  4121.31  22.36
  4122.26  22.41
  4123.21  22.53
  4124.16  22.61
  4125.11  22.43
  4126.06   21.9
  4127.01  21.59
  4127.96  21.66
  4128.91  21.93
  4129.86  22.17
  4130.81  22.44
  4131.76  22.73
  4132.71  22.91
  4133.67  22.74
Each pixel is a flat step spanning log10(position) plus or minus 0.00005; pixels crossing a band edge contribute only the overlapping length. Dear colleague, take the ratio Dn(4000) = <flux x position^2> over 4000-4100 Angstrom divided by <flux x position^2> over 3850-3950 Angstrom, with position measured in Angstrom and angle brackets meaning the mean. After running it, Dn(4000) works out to 1.0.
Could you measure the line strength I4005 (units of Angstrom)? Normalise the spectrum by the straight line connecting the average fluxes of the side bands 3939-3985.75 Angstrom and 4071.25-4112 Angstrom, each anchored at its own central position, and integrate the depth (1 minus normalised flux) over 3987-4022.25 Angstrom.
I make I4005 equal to 0.86 Angstrom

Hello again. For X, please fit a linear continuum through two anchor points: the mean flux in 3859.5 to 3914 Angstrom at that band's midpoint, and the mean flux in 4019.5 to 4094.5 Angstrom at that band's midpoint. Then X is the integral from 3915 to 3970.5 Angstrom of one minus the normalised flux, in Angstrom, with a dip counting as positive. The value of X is -1.9 Angstrom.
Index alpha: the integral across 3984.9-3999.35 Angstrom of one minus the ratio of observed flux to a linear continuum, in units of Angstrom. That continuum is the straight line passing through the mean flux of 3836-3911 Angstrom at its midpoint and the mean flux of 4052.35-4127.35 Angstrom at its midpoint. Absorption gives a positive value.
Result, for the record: -0.2 Angstrom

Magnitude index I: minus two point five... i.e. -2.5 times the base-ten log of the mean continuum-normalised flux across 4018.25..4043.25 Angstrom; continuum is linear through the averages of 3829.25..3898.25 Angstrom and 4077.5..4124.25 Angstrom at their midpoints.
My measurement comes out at -0.03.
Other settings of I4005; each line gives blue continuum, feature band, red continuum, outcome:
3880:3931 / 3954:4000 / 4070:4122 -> -1.78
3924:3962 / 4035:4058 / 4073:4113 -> -0.53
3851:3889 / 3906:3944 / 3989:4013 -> -0.66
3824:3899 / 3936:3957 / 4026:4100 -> -0.84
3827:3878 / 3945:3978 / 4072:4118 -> -2.24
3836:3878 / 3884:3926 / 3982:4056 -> -0.33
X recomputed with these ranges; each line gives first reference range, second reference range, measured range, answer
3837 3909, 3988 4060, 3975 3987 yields -0.24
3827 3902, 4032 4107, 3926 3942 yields -0.38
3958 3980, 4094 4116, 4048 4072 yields 0.16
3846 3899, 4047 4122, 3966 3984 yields -0.82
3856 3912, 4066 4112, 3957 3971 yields -0.93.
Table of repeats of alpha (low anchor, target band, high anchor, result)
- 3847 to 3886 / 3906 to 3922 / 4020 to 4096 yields -0.16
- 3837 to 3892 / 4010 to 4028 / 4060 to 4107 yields -0.43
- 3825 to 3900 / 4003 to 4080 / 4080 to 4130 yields -1.22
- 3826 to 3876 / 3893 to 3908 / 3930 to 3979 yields 0.23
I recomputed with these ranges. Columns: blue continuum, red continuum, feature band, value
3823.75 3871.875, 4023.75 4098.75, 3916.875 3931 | -0.032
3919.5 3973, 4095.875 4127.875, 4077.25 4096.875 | 0.026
